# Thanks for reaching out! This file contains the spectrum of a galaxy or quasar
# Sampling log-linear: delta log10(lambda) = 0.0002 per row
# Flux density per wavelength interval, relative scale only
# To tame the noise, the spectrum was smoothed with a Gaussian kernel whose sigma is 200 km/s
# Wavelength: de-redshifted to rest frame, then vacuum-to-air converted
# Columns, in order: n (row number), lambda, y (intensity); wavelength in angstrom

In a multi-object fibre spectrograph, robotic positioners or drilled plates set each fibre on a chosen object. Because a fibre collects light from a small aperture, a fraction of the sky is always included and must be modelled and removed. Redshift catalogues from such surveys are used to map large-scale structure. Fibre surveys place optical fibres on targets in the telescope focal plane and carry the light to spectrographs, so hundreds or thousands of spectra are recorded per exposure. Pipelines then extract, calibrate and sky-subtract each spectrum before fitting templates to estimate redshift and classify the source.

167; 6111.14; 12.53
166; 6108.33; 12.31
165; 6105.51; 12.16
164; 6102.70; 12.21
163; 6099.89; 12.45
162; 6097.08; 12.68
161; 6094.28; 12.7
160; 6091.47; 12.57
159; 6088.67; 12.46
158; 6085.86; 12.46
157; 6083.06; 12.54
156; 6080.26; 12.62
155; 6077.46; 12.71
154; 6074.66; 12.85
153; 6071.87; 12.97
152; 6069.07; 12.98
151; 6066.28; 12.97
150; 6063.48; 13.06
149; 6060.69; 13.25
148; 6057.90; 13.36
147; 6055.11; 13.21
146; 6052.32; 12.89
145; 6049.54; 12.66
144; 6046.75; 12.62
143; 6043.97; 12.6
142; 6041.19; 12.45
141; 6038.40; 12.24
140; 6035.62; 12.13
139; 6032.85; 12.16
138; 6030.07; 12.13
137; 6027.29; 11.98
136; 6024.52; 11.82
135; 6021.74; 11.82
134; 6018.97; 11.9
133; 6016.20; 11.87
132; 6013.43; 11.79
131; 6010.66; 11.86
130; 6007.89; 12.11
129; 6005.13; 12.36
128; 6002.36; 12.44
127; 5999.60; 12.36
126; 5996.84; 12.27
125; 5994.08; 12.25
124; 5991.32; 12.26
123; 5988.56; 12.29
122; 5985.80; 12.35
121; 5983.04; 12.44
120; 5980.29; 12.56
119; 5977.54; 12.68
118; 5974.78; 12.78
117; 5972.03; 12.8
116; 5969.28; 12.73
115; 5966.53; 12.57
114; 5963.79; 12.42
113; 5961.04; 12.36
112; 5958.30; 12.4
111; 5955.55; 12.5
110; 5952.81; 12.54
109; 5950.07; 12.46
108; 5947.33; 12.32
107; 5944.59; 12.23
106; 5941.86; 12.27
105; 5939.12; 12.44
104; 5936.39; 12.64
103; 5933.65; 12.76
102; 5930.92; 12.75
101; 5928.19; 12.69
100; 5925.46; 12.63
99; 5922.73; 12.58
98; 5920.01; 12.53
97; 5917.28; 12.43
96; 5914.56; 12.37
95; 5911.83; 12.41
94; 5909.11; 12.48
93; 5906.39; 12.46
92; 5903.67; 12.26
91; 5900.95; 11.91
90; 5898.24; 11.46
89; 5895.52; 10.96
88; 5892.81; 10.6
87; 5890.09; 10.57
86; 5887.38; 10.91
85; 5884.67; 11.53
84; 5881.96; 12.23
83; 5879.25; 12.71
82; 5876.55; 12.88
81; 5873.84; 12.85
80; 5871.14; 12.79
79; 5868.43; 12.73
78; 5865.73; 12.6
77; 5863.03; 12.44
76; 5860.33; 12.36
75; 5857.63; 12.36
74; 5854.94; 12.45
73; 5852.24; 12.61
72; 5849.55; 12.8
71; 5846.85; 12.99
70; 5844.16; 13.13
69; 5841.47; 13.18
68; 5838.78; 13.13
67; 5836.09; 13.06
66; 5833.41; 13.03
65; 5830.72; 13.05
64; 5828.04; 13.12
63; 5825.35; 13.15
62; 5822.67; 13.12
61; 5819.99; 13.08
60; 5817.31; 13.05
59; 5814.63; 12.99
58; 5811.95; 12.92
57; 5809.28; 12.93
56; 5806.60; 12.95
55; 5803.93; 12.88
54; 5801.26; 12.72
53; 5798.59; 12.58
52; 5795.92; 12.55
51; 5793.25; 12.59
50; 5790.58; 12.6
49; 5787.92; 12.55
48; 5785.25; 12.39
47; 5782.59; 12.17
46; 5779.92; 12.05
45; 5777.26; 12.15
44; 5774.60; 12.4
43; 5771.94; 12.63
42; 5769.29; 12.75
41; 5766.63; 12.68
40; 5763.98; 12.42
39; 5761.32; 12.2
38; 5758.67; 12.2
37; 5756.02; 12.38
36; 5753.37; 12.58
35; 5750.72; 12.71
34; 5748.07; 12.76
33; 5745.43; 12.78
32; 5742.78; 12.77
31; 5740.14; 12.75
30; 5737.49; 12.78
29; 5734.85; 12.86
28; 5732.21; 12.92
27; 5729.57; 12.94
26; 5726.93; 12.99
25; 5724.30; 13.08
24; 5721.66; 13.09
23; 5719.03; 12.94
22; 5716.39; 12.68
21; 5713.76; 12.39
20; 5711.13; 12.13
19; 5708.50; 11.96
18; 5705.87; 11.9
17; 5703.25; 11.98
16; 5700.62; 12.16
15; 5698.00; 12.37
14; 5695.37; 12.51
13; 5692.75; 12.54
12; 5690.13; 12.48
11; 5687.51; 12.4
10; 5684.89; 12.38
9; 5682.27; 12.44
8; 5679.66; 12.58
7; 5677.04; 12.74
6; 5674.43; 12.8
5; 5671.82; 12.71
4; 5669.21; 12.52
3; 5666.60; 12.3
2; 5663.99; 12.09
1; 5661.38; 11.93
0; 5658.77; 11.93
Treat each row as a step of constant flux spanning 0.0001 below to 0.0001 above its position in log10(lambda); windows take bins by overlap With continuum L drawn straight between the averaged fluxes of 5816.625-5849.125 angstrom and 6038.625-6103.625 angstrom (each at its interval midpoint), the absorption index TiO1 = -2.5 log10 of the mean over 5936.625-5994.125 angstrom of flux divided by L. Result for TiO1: 0.04 mag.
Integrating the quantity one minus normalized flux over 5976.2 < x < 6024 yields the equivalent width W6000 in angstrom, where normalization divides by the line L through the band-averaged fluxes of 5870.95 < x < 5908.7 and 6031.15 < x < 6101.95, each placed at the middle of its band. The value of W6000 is 0.7 angstrom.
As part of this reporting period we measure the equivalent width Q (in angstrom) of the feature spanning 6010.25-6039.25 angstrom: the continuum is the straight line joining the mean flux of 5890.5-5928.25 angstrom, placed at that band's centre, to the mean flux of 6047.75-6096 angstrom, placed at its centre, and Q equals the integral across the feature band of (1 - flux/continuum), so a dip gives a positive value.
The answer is 1.5 angstrom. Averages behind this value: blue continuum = 12.1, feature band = 12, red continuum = 12.8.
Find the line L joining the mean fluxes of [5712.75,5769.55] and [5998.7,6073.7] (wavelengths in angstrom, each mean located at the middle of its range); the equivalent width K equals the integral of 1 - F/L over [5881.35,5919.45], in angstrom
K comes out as 2.44 angstrom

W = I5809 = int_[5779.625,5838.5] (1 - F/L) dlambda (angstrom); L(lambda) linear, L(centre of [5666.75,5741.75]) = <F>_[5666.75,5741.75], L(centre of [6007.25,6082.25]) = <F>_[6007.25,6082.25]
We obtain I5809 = -1.3 angstrom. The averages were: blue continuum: 12.6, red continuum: 12.5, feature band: 12.8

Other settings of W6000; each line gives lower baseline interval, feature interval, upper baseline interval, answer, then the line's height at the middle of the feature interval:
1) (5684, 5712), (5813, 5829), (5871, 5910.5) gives -1.4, 12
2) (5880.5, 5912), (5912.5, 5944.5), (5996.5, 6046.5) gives -2.1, 11.8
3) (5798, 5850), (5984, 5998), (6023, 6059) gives 0.3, 12.6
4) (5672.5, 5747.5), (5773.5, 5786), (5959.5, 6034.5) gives 0.3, 12.5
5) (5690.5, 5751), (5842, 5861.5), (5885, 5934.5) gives -0.8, 12.2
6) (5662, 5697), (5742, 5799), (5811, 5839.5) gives 1.6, 12.8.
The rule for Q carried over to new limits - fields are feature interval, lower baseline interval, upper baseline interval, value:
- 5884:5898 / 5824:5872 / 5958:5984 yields 2.0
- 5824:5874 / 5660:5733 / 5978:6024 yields -2.0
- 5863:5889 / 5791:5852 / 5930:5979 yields 0.9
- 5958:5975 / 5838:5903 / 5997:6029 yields -0.7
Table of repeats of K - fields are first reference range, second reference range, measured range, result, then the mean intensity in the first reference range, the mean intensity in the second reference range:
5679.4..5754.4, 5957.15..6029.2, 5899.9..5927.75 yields -0.1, 12.6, 12.3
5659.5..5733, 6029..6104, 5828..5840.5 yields -0.5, 12.5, 12.7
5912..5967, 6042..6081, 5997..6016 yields 0.9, 12.5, 12.9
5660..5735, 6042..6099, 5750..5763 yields 0.2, 12.5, 12.8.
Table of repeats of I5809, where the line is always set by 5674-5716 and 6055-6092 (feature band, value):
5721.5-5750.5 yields -1.1 angstrom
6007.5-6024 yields 1.2 angstrom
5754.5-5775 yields 0.0 angstrom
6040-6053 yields 0.2 angstrom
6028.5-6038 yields 0.5 angstrom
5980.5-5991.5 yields 0.3 angstrom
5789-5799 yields -0.1 angstrom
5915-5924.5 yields 0.1 angstrom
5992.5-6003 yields 0.4 angstrom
